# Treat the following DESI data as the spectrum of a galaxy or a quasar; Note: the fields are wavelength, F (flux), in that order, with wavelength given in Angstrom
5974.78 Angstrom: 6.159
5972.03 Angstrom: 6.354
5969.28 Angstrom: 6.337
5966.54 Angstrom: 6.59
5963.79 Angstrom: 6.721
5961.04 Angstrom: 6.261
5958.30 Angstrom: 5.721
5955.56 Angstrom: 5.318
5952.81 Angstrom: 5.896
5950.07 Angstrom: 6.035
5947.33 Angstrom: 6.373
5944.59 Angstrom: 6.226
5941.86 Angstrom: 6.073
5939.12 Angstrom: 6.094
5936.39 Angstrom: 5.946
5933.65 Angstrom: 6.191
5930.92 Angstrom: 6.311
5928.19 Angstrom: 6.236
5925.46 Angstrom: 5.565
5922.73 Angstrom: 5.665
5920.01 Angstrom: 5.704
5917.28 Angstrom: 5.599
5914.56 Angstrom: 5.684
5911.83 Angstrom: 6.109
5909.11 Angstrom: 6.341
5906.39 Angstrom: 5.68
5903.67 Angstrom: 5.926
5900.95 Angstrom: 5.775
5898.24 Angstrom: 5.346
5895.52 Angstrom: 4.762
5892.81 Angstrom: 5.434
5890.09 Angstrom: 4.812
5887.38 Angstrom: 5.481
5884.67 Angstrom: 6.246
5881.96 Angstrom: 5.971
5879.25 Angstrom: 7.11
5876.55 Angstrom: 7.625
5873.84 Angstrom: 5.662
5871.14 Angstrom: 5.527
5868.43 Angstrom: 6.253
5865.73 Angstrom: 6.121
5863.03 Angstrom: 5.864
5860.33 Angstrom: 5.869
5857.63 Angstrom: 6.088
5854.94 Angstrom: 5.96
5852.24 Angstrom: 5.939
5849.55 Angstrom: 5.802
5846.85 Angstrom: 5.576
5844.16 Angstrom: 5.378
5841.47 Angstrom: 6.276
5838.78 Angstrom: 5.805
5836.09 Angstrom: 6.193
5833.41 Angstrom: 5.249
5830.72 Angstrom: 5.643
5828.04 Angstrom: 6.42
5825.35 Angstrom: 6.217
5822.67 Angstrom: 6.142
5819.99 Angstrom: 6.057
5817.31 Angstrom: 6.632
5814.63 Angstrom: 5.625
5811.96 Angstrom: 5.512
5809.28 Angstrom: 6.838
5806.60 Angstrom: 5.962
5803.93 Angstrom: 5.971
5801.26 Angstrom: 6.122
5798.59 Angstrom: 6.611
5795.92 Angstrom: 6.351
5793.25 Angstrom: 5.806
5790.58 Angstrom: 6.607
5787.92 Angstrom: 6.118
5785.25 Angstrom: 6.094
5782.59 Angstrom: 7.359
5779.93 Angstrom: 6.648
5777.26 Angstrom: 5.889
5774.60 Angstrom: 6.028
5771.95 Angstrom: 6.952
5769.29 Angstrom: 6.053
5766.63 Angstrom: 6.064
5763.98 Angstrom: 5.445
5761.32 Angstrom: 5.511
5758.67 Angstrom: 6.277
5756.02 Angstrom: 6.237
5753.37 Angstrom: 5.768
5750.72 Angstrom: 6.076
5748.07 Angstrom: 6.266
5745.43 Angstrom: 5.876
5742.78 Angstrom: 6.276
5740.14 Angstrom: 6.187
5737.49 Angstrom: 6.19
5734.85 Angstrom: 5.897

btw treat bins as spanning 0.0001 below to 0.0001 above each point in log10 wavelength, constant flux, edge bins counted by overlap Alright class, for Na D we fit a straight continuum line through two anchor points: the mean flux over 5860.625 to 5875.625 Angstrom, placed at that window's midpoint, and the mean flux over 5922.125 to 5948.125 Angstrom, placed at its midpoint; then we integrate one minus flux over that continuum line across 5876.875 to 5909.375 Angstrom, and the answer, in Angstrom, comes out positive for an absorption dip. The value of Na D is 1.1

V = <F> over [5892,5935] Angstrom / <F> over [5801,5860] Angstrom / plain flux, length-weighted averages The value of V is 1.0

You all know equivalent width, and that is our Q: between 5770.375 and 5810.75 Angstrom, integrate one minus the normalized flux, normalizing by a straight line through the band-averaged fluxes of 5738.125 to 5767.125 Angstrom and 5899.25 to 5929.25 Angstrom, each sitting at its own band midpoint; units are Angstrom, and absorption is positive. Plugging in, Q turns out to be -2.6 Angstrom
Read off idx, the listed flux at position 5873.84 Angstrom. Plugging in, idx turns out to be 5.662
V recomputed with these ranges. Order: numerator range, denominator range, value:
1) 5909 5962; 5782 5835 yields 0.97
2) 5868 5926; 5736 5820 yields 0.94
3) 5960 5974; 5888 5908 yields 1.19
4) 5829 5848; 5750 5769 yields 0.97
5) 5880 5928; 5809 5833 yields 0.94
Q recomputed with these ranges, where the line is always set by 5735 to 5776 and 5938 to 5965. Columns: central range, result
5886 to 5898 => 1.8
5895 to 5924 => 1.7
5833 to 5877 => 1.0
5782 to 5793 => -0.6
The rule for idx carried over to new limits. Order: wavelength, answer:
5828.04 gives 6.42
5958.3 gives 5.721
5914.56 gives 5.684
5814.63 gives 5.625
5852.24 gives 5.939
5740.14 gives 6.187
